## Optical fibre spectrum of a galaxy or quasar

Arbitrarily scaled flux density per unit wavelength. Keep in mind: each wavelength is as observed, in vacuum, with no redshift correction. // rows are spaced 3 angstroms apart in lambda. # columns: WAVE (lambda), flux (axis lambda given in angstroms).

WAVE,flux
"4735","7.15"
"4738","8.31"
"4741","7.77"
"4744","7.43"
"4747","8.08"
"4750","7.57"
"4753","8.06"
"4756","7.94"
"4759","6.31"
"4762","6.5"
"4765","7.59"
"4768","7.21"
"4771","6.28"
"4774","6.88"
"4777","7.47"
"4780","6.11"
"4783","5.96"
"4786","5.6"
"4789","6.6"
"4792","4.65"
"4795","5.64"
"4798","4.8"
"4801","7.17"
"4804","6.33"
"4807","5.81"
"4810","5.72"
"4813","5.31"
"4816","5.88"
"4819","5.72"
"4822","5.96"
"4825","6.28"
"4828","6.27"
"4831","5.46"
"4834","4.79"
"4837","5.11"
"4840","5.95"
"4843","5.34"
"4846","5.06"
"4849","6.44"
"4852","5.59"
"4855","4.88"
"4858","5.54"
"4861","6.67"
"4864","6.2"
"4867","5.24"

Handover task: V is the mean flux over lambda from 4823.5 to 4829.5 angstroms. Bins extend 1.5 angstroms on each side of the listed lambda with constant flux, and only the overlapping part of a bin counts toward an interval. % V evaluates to 6.27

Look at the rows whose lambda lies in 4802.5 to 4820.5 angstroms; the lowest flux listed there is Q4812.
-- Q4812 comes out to 5.31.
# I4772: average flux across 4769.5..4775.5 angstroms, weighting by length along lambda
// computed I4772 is 6.58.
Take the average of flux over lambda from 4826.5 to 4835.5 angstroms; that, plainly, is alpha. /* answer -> 5.51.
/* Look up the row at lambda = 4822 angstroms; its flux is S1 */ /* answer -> 5.96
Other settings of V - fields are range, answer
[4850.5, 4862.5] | 5.67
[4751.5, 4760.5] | 7.44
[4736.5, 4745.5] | 7.84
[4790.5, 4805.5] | 5.72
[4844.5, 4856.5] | 5.49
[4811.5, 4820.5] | 5.64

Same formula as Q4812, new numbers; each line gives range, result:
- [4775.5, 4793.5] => 4.65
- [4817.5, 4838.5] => 4.79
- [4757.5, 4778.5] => 6.28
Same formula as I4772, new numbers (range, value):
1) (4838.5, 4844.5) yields 5.65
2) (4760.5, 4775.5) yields 6.89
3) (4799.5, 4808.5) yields 6.44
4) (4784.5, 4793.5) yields 5.62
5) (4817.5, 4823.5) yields 5.84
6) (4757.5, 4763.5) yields 6.41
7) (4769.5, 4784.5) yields 6.54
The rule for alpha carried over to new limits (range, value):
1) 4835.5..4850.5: 5.58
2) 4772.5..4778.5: 7.17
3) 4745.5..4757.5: 7.91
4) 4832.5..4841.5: 5.28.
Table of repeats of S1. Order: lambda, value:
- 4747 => 8.08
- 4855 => 4.88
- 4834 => 4.79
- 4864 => 6.2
